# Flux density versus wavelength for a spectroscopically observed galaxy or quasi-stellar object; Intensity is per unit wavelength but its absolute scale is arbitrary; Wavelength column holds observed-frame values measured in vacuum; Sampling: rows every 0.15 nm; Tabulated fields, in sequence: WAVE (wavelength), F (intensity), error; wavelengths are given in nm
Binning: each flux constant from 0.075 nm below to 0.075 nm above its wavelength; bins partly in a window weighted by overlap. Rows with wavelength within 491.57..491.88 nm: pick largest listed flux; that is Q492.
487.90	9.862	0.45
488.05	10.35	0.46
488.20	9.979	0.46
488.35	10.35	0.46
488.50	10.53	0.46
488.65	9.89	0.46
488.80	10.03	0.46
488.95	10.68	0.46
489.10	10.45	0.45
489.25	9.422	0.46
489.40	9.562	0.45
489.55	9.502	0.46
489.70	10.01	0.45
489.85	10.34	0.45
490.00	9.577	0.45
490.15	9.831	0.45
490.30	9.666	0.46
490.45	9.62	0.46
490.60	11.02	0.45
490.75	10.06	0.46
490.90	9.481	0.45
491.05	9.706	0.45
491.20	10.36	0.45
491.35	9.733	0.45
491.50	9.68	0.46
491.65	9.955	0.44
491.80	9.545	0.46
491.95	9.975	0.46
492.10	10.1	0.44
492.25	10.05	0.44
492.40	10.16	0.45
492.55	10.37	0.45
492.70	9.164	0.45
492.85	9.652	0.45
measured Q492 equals 9.955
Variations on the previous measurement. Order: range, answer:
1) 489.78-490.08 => 10.34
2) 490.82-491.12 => 9.706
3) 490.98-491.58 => 10.36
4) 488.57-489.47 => 10.68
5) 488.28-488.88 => 10.53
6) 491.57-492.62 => 10.37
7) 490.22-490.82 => 11.02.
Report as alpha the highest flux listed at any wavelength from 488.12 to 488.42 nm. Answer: 10.35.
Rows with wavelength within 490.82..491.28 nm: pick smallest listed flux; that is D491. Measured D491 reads 9.481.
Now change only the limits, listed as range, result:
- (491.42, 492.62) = 9.545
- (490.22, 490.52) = 9.62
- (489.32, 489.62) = 9.502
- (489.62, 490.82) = 9.577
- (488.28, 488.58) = 10.35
